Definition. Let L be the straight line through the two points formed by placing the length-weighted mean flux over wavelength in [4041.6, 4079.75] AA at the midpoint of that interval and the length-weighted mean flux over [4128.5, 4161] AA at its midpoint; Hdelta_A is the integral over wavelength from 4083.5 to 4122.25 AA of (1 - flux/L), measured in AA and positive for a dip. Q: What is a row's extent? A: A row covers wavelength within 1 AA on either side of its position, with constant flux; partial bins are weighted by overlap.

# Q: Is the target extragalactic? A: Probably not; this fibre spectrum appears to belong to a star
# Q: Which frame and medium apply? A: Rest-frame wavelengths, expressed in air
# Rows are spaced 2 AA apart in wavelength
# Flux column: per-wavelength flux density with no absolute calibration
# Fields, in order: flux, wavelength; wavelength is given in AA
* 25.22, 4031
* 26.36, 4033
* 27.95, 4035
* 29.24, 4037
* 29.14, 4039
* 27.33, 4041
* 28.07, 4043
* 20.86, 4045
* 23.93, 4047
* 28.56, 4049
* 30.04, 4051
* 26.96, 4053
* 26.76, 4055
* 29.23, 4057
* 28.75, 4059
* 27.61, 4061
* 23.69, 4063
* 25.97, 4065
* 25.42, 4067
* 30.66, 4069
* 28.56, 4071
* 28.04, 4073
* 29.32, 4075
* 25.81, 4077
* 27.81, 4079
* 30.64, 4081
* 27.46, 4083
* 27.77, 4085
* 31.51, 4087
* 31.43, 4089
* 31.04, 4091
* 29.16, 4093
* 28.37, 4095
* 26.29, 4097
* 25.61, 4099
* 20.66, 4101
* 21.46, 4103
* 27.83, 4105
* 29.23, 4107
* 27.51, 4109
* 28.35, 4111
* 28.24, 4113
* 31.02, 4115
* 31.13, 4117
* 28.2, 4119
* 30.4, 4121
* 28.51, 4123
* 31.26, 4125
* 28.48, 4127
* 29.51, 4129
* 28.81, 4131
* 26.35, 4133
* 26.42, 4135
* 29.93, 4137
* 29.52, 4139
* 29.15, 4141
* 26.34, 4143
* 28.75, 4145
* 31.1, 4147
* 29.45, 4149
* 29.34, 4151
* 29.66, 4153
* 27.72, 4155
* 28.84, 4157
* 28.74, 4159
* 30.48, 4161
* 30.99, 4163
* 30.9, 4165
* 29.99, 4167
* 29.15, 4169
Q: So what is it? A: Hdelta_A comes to -0.3 AA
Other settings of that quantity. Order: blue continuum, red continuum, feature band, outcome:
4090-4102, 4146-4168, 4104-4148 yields -1.01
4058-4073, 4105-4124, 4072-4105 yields 0.55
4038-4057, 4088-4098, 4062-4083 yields 0.49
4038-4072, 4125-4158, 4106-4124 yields -0.57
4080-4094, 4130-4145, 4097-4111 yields 1.72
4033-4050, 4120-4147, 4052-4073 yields -0.07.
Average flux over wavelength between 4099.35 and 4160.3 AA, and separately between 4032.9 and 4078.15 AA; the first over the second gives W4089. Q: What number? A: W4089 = 1.0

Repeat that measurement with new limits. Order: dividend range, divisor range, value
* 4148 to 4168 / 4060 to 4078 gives 1.09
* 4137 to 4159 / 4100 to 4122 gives 1.05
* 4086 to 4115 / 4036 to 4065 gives 1.02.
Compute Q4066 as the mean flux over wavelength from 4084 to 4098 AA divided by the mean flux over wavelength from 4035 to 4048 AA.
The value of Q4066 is 1.11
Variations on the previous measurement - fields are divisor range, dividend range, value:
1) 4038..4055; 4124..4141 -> 1.07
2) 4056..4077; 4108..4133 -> 1.06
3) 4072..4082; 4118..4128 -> 1.04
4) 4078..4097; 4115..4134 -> 1.00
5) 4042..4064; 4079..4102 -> 1.05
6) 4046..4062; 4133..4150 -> 1.03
